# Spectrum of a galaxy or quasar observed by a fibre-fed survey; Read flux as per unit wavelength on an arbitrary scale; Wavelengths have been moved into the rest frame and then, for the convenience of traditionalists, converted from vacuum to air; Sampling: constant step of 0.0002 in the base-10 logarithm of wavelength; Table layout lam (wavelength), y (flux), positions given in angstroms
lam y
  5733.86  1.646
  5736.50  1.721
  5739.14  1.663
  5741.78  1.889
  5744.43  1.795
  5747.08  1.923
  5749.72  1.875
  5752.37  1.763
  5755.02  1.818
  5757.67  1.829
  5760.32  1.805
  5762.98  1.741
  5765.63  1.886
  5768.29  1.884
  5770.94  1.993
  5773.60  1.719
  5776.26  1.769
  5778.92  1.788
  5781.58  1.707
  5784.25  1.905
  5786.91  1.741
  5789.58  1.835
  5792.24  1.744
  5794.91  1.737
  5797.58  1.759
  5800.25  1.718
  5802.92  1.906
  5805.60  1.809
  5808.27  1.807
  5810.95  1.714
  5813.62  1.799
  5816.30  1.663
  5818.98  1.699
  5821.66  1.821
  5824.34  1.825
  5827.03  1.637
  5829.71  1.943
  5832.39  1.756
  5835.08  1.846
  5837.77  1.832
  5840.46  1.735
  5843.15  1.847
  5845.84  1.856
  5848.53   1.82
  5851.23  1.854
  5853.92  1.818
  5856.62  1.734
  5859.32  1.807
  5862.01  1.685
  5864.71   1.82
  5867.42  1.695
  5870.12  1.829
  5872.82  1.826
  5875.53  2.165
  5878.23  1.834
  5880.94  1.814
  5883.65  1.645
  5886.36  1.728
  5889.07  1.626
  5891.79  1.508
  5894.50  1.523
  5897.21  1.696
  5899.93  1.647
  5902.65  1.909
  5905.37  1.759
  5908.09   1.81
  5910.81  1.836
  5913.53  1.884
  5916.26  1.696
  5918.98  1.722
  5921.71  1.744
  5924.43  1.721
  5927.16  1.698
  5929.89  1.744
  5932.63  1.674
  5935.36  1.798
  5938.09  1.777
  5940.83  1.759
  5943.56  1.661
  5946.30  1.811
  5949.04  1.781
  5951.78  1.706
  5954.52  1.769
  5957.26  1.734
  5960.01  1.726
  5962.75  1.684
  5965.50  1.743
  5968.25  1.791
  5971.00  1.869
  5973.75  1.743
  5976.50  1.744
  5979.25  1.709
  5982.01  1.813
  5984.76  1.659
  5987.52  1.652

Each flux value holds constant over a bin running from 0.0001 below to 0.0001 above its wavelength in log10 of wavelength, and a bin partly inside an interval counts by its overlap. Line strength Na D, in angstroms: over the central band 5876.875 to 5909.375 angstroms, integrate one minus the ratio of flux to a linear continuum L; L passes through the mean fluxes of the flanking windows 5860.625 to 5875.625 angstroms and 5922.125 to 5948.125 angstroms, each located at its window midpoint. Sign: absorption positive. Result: 1.4 angstroms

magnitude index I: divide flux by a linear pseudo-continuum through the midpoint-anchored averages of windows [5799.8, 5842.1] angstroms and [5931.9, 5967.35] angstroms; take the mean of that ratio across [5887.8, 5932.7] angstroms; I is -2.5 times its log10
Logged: 0.02 mag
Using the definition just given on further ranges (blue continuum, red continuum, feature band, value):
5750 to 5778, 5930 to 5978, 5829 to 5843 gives -0.014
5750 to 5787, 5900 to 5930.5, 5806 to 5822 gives 0.031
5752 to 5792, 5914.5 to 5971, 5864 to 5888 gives -0.028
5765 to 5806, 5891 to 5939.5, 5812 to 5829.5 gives 0.019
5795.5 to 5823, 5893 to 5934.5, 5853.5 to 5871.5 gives -0.009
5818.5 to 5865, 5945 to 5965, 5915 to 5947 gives 0.014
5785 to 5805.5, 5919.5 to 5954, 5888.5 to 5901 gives 0.101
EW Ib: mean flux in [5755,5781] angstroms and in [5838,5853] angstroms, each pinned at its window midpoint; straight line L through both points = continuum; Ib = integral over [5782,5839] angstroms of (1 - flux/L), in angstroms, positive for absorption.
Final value 1.2 angstroms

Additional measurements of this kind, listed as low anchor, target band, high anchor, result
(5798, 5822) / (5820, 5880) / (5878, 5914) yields -2.41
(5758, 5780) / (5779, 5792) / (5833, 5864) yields 0.20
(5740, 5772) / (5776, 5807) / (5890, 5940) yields 0.59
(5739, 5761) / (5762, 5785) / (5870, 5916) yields -0.05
